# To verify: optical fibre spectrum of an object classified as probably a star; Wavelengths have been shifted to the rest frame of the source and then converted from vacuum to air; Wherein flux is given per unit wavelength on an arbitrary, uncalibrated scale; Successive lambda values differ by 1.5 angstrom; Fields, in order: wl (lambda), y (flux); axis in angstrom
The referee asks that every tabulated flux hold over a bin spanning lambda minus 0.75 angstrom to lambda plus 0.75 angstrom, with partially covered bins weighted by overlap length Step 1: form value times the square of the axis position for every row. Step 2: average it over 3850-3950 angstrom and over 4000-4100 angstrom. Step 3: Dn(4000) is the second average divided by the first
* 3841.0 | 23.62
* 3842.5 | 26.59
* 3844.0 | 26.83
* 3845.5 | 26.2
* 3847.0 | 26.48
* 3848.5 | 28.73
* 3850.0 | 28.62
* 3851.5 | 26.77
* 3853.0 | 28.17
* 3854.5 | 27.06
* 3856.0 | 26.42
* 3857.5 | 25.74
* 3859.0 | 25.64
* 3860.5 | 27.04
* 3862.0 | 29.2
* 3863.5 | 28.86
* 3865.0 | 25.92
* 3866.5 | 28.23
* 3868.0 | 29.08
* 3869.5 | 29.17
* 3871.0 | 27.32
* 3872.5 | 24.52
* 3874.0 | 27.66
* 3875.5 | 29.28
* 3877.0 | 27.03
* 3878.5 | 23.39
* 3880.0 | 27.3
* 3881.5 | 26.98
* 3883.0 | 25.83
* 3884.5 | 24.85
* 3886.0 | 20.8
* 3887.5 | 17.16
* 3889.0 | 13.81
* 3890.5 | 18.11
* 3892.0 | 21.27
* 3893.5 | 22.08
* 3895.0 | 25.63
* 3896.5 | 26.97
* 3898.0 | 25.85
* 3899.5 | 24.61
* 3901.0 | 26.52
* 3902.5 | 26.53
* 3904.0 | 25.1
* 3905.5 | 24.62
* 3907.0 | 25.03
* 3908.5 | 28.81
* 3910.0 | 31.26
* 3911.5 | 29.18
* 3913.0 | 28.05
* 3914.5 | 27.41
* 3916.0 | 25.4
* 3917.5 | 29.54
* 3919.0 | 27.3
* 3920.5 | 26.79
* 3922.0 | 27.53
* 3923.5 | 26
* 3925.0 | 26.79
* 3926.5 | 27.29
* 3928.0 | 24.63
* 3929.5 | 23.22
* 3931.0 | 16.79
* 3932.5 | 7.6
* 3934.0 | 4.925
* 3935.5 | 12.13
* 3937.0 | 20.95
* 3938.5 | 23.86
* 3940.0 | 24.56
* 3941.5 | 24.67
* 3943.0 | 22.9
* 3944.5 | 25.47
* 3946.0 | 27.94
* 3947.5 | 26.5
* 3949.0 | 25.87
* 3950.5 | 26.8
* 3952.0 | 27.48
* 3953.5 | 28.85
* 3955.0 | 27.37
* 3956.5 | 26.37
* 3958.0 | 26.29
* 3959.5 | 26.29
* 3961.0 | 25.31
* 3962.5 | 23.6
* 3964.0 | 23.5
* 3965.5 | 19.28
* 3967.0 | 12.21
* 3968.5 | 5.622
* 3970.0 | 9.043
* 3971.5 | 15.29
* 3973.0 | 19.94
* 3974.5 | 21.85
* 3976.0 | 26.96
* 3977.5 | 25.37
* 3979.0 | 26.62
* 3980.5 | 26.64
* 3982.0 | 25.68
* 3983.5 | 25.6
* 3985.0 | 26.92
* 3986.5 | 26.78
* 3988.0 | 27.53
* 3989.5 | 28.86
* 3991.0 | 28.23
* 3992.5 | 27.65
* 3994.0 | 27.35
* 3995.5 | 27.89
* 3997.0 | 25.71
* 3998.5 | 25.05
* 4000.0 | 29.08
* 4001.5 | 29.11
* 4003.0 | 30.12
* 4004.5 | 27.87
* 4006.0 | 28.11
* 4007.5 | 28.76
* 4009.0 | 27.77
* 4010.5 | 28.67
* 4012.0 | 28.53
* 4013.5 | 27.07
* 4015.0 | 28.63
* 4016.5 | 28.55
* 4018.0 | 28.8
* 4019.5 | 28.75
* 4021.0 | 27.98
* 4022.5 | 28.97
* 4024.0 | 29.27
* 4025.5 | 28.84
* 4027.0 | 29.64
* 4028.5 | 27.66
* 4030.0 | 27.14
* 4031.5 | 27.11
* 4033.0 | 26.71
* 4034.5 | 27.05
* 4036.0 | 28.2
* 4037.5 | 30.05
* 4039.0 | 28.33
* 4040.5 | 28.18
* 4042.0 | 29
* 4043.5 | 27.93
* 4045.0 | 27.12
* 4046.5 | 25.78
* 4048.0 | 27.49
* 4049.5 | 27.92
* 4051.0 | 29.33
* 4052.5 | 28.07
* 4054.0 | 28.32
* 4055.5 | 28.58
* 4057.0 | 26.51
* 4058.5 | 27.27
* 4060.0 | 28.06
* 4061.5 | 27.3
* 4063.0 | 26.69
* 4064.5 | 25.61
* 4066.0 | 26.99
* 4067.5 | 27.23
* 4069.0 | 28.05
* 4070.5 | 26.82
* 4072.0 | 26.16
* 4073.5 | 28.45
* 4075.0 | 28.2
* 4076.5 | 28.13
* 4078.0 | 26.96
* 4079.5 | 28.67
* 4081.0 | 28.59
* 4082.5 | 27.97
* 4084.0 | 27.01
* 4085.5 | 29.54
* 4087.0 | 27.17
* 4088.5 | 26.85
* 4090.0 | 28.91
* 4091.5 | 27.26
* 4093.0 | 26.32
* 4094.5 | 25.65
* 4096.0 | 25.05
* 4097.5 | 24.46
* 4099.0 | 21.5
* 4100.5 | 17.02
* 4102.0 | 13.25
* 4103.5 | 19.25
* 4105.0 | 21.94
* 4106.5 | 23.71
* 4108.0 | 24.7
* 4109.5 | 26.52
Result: 1.20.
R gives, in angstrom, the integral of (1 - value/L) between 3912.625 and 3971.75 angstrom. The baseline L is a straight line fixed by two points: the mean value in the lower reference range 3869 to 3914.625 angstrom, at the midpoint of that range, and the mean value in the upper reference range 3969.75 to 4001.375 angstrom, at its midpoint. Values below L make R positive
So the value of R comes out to 5.9 angstrom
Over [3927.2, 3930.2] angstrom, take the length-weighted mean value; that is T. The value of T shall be 24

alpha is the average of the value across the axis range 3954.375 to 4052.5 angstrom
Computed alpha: 26.2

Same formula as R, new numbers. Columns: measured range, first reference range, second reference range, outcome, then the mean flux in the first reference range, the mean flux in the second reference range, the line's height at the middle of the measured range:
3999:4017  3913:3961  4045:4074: -1.70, 24.1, 27.4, 26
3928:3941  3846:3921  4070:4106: 4.29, 26.1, 25.4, 25.9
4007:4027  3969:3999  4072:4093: -2.23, 24.6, 27.9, 25.7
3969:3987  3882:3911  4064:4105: 1.46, 24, 25.7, 24.8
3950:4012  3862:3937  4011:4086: 3.27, 24.5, 27.9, 26.4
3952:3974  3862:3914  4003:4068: 4.83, 25.6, 28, 26.8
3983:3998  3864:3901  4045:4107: -0.98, 24.8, 26.2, 25.6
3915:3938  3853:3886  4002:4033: 4.66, 26.9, 28.4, 27.4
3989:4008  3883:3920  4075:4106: -2.25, 24.9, 25.1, 25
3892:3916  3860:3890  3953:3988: -1.55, 25.6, 22.7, 24.7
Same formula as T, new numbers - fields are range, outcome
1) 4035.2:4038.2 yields 29.1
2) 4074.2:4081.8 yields 28.1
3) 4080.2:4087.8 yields 28.1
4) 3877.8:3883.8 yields 25.9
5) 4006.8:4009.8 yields 28.3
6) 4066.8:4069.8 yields 27.6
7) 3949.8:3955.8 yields 27.6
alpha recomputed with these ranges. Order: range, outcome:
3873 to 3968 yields 24.1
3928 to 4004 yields 23.4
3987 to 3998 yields 27.5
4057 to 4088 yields 27.5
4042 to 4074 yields 27.4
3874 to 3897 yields 23.5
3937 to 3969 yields 23.9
